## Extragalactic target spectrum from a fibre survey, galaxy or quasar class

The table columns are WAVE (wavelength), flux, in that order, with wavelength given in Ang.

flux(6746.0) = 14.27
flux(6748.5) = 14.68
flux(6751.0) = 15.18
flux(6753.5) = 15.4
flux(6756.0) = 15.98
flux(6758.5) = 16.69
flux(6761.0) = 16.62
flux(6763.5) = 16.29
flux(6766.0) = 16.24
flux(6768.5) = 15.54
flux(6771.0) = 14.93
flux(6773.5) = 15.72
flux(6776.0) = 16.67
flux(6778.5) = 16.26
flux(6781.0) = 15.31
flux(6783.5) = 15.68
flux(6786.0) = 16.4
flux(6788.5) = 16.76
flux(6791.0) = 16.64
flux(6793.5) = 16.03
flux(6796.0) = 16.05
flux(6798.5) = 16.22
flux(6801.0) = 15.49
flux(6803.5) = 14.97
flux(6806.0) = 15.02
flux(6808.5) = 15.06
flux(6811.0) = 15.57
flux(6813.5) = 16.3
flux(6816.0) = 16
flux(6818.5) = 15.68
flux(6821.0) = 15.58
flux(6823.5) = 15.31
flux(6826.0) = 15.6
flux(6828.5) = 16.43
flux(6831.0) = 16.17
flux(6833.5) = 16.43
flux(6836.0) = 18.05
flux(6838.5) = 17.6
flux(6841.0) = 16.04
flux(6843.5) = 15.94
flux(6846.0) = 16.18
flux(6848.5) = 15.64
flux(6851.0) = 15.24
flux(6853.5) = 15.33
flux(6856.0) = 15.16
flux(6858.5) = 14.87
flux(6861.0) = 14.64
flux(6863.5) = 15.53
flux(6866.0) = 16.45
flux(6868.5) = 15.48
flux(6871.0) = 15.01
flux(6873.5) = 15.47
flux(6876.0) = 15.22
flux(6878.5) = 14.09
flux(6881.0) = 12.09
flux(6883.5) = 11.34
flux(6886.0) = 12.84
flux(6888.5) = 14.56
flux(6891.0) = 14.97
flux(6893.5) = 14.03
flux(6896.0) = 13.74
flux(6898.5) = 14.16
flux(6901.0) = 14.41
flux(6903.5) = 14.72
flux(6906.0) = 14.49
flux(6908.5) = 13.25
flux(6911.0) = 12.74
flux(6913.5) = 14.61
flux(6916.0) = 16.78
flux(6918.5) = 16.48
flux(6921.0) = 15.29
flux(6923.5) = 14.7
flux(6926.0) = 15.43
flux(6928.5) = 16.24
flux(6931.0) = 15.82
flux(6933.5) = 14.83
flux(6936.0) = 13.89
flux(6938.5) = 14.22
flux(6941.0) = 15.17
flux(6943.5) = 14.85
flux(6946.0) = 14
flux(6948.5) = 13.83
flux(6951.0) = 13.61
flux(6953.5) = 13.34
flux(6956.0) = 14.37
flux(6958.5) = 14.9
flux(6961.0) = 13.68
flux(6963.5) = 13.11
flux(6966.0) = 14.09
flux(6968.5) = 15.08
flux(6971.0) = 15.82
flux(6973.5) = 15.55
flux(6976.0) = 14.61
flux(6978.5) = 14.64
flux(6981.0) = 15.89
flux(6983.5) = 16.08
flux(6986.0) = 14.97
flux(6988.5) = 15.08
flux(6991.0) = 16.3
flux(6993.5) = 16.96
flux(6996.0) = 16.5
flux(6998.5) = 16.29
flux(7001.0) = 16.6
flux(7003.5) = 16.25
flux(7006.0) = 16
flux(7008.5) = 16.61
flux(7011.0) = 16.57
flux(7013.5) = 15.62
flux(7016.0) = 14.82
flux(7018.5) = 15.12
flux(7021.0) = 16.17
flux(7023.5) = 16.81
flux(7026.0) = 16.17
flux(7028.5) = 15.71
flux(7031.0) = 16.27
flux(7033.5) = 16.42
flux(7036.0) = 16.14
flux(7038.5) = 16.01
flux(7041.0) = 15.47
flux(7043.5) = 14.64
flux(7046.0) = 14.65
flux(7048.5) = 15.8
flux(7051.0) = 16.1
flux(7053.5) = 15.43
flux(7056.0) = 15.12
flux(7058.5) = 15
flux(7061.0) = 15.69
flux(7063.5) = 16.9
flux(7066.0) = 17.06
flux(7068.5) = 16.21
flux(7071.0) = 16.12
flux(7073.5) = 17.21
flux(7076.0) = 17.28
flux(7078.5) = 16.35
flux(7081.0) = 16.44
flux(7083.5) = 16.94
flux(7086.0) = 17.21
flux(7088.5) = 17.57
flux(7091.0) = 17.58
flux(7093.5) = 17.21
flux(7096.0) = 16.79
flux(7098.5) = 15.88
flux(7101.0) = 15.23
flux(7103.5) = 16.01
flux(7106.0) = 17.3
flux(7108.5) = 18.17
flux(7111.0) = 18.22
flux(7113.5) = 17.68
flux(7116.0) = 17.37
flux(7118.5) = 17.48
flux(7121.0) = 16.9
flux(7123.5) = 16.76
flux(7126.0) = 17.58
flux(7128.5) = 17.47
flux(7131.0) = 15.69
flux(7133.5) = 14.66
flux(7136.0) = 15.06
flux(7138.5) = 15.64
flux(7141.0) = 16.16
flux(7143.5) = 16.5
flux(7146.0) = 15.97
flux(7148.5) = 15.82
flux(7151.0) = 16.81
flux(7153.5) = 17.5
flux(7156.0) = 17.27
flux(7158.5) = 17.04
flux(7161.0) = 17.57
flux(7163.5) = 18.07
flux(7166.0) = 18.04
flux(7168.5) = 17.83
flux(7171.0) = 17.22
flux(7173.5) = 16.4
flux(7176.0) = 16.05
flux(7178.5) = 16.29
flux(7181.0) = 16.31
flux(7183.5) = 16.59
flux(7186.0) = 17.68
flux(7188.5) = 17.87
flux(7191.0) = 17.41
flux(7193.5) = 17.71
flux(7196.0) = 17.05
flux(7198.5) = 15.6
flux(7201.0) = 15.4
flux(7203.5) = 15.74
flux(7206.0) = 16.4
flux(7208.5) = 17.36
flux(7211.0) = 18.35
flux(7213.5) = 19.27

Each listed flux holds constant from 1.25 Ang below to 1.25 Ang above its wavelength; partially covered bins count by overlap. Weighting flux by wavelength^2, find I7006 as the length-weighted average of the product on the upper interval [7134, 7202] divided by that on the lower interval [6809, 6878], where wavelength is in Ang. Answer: 1.16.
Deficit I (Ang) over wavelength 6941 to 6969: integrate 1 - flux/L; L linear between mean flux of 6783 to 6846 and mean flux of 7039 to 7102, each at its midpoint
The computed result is 3.56 Ang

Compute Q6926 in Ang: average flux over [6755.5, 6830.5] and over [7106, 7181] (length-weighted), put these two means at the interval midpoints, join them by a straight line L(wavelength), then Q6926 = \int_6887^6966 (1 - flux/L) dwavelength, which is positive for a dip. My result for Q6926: 8.5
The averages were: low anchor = 15.9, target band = 14.5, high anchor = 16.9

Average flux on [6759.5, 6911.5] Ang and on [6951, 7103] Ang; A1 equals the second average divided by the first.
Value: 1.0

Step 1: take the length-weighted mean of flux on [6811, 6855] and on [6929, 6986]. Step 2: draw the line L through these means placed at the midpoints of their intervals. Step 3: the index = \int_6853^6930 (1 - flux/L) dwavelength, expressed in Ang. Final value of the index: 3.7 Ang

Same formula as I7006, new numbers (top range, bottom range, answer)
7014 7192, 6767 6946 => 1.16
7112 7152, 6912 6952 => 1.16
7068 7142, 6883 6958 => 1.22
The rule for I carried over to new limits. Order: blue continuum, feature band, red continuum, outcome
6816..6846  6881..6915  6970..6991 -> 4.4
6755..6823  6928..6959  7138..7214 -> 3.5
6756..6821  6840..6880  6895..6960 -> -0.3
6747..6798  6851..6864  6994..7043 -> 0.7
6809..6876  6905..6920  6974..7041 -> 1.1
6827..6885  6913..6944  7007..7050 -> 0.6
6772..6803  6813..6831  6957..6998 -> 0.1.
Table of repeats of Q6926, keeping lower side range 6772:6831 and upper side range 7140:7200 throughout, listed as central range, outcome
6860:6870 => 0.32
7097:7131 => -0.50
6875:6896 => 3.23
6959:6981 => 2.29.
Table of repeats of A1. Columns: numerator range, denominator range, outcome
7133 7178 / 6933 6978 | 1.16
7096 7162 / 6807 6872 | 1.05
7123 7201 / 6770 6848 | 1.05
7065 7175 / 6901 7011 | 1.12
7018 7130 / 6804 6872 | 1.04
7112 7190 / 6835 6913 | 1.14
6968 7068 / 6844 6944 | 1.07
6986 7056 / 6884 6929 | 1.09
